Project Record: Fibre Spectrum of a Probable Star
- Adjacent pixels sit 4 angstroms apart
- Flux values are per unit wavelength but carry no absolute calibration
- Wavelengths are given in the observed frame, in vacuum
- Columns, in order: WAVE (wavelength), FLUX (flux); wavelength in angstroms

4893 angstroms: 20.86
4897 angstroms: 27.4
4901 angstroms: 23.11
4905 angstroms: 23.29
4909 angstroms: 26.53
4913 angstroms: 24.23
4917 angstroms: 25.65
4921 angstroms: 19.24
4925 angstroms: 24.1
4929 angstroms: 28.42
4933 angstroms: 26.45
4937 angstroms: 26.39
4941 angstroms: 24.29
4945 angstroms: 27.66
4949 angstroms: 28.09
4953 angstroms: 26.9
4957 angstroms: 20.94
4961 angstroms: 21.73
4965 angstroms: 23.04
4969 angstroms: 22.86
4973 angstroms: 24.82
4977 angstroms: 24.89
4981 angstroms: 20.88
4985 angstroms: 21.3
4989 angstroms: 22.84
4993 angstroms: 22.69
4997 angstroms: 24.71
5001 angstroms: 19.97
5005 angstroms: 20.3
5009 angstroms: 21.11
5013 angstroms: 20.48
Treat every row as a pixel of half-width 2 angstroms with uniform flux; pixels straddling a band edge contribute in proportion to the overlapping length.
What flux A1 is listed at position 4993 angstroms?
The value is 22.69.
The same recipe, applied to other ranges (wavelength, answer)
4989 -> 22.84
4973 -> 24.82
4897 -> 27.4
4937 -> 26.39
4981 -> 20.88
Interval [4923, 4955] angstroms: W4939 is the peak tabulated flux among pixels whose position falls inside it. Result 28.42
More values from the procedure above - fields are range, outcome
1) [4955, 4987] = 24.89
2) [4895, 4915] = 27.4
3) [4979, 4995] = 22.84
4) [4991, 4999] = 24.71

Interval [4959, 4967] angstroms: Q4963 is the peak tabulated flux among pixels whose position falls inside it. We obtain 23.04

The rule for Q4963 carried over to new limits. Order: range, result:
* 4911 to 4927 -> 25.65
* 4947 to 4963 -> 28.09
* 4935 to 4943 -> 26.39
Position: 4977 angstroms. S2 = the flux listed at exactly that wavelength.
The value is 24.89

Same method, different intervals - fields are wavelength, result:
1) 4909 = 26.53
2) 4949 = 28.09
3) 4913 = 24.23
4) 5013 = 20.48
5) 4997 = 24.71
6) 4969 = 22.86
